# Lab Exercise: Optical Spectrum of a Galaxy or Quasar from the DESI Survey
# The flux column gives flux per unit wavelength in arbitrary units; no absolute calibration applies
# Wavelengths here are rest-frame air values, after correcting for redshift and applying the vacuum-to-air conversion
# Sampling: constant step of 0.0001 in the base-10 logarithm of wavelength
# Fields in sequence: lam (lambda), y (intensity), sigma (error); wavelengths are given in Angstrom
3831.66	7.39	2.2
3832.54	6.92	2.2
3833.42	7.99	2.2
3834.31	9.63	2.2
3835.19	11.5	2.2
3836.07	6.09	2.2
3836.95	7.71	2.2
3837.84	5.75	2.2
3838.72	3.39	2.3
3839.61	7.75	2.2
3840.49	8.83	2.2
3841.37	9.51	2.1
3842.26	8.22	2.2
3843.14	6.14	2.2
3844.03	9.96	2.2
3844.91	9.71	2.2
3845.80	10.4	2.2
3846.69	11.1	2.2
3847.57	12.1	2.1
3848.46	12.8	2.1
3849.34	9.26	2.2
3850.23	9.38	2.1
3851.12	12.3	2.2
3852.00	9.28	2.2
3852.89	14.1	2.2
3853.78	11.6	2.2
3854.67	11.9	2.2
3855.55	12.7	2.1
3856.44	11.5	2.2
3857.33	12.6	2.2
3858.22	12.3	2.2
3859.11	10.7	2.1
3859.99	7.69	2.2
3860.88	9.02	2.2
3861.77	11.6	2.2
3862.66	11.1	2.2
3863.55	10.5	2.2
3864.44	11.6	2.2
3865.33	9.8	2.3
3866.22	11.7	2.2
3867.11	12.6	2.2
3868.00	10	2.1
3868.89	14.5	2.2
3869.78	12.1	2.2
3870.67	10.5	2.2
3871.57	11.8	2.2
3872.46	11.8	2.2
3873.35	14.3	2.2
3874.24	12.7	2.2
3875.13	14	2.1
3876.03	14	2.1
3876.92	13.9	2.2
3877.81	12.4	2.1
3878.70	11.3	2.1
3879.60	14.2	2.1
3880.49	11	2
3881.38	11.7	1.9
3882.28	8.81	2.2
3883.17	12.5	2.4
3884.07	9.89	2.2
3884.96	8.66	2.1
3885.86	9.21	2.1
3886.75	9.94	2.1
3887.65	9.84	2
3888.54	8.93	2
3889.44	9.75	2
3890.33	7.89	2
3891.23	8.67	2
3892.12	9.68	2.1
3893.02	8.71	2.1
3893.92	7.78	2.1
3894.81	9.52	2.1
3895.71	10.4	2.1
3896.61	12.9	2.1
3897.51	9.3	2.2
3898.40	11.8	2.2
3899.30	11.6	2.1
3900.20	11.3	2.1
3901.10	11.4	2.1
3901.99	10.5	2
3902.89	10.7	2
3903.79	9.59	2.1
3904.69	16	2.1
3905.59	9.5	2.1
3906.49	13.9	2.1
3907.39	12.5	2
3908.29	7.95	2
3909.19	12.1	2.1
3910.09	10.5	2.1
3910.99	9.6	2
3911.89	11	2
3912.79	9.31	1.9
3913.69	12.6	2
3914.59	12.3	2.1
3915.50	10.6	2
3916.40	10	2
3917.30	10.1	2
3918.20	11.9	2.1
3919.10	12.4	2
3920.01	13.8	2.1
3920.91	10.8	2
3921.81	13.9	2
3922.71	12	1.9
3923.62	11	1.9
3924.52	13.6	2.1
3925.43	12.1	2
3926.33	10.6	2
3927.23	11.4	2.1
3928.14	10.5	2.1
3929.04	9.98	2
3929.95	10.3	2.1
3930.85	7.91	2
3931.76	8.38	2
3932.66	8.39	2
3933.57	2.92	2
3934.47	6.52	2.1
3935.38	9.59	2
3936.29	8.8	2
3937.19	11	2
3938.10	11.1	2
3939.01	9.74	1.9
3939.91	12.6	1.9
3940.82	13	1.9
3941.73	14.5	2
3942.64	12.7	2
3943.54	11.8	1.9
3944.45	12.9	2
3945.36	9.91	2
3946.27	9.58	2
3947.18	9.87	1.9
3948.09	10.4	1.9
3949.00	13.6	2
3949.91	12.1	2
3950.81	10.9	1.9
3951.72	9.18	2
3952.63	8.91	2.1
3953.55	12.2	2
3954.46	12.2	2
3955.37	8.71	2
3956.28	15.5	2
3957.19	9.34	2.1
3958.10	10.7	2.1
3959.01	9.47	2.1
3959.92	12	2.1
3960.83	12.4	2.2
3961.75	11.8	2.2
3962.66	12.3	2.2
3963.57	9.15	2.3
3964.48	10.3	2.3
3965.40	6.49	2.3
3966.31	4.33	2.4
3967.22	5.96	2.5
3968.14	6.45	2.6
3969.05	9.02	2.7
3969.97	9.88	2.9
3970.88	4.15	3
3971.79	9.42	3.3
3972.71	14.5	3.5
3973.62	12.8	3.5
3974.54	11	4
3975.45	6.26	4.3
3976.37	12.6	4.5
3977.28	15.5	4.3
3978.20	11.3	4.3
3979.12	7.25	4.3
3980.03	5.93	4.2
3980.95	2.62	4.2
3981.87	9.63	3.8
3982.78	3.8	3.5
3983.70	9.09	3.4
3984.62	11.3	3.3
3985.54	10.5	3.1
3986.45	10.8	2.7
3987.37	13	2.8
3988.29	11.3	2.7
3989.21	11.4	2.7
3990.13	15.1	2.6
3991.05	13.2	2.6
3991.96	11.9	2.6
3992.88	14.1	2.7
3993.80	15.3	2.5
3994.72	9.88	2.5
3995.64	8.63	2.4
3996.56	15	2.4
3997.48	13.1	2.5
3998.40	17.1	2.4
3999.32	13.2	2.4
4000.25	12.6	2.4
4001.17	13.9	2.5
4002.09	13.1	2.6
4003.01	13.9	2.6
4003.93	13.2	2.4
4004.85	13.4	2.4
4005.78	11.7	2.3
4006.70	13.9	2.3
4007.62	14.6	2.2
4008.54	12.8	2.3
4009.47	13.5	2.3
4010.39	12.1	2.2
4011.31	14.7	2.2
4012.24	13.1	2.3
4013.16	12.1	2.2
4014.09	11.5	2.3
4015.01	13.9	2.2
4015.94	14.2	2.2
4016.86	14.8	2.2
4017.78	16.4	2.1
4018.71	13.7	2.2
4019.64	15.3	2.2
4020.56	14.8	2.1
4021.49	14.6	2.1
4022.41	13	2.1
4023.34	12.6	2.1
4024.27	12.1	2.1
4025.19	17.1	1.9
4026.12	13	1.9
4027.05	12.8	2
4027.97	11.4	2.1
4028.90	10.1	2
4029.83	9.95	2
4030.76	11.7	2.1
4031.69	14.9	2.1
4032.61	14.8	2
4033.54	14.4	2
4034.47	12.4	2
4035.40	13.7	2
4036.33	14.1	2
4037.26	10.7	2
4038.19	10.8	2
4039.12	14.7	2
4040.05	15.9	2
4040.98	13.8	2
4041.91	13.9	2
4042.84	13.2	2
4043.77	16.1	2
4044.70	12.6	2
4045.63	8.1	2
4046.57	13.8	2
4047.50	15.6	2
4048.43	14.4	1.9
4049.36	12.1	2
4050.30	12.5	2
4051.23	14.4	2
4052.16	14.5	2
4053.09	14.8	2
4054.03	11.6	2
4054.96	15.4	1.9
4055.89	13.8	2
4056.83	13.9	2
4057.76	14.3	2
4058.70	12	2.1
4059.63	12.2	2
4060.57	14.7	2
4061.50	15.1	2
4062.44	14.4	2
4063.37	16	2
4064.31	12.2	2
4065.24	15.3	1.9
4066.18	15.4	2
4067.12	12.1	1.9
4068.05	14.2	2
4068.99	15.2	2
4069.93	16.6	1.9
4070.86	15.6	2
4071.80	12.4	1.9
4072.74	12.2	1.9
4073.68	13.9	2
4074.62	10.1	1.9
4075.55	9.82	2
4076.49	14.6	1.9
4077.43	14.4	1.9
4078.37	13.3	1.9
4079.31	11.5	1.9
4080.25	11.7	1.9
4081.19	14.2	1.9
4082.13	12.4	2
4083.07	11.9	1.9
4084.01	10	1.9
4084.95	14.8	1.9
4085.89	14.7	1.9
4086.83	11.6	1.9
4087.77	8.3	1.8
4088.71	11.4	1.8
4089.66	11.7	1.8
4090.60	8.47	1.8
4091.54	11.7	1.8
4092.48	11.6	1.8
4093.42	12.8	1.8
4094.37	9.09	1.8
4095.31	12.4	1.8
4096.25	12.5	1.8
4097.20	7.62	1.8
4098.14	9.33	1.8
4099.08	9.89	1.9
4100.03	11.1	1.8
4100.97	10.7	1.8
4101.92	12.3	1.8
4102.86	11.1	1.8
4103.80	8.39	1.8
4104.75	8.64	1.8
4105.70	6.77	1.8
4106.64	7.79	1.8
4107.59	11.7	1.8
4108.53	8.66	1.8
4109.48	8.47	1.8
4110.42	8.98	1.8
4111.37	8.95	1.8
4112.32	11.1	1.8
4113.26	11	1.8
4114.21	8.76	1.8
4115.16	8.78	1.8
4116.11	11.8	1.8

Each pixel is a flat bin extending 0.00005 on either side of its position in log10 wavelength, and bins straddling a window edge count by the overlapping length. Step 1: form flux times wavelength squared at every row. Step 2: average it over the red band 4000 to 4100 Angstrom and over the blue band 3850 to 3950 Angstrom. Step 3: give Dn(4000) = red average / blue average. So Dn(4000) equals 1.28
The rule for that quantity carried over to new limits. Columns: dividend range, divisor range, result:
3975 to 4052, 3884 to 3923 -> 1.25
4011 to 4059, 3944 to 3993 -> 1.36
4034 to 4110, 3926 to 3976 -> 1.31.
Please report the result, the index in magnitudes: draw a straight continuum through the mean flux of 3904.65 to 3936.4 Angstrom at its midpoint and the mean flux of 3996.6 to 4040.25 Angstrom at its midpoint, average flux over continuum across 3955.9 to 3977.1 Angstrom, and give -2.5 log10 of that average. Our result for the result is 0.21 mag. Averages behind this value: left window 10.6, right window 13.4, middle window 9.88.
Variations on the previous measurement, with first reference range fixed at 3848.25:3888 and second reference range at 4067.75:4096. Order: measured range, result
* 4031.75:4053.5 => -0.11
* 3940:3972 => 0.15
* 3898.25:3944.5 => 0.07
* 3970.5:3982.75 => 0.27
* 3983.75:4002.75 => -0.06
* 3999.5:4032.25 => -0.10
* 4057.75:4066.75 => -0.15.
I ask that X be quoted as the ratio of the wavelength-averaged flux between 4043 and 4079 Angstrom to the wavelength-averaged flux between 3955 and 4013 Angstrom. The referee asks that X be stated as 1.2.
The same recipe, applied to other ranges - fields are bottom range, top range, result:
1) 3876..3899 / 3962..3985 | 0.85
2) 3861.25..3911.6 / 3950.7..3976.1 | 0.89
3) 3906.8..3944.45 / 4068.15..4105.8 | 1.09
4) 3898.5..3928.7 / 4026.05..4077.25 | 1.18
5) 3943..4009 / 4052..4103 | 1.15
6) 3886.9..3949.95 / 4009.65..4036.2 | 1.25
